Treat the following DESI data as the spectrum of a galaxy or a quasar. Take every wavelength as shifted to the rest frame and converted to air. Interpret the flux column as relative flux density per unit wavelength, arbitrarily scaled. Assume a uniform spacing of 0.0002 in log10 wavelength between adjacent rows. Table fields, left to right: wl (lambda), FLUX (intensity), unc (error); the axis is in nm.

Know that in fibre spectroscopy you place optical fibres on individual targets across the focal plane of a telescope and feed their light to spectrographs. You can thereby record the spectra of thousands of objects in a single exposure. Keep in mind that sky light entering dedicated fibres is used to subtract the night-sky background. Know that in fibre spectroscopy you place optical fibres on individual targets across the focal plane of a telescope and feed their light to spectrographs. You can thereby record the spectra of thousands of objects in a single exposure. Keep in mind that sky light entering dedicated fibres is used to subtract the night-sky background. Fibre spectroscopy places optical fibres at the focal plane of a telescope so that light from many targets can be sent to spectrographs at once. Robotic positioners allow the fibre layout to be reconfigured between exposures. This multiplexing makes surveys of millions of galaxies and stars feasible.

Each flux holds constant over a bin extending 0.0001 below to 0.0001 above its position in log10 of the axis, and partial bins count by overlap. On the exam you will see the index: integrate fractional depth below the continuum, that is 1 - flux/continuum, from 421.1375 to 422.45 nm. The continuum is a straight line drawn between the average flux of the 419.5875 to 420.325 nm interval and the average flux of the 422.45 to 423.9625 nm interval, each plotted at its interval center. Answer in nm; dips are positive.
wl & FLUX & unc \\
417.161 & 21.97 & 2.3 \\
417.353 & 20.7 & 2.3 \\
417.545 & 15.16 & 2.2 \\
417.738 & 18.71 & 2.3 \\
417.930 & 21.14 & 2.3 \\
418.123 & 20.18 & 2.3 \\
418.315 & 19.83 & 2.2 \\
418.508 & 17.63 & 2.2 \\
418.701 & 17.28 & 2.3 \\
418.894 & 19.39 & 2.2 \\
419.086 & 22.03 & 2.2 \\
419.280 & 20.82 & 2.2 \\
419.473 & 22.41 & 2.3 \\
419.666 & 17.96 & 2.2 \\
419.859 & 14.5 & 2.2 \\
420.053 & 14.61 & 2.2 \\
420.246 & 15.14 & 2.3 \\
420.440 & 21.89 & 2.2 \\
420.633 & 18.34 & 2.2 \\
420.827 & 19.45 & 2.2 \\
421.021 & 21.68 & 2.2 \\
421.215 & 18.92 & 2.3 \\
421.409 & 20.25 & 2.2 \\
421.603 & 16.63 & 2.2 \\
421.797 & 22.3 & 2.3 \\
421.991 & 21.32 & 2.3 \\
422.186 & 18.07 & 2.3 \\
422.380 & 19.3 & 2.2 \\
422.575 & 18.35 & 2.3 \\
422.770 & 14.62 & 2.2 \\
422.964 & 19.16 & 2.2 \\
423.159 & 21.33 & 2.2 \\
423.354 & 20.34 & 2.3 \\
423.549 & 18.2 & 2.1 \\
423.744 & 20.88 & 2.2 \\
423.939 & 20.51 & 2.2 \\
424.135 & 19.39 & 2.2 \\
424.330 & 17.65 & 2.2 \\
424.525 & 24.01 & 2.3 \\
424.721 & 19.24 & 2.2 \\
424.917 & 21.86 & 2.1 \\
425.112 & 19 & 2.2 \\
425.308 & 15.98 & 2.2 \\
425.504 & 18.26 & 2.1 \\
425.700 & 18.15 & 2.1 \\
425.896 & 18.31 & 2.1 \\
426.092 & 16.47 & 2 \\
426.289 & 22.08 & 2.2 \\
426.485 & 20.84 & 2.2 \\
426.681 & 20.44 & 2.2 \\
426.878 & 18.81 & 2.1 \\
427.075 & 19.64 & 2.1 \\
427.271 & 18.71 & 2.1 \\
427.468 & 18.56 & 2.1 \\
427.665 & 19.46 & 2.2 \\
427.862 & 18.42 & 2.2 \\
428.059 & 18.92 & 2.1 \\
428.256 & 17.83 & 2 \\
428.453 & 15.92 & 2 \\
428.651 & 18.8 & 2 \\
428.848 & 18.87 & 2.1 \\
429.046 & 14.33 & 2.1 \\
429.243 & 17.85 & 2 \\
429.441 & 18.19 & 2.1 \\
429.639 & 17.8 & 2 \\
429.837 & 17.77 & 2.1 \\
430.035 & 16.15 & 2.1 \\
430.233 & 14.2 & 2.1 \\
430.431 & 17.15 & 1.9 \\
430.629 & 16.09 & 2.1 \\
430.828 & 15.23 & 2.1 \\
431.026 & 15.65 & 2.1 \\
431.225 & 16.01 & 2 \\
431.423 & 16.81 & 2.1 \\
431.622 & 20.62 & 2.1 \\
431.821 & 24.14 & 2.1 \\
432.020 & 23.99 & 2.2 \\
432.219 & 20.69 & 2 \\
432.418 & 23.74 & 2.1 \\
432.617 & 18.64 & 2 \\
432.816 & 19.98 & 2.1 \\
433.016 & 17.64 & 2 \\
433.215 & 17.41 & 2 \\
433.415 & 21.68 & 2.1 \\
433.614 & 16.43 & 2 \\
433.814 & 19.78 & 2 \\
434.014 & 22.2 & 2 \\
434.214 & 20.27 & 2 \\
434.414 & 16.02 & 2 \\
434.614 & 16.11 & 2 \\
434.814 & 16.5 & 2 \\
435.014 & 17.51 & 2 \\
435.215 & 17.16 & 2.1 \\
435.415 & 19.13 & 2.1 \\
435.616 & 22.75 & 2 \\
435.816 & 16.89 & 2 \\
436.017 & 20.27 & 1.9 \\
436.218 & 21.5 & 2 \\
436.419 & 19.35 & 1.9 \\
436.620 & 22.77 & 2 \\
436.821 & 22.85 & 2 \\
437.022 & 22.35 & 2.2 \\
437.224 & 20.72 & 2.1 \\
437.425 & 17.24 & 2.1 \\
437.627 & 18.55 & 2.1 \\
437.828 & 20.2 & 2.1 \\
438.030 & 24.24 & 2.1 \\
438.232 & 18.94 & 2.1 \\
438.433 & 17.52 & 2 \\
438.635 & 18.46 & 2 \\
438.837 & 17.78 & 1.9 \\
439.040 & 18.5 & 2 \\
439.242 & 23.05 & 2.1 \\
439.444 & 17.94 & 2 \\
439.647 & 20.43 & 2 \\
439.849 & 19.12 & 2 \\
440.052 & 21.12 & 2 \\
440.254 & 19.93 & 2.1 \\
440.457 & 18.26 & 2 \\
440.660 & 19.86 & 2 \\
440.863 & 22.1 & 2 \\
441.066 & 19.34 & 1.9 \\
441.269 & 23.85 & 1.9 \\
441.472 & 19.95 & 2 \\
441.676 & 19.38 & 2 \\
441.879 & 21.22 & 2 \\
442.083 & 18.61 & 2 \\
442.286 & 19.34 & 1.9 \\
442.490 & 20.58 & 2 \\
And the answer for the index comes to -0.15 nm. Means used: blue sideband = 15.5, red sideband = 19.1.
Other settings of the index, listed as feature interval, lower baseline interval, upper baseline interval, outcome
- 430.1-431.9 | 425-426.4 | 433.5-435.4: 0.10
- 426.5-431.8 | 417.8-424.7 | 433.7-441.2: 0.46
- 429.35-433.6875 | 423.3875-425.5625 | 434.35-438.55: 0.23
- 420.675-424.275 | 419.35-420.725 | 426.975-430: -0.30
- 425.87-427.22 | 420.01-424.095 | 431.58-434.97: -0.01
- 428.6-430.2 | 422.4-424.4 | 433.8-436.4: 0.14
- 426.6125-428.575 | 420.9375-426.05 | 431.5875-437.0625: 0.09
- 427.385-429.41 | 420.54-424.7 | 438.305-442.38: 0.18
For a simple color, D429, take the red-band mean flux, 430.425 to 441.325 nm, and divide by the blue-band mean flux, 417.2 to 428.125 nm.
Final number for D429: 1.0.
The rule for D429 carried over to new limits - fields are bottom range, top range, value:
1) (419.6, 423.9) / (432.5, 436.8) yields 1.02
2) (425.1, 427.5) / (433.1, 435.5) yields 0.97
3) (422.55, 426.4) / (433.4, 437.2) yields 1.02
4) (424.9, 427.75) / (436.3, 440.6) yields 1.05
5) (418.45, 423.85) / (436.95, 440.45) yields 1.03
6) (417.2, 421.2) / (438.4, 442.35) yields 1.04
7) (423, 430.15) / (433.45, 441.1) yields 1.04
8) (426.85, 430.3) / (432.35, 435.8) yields 1.06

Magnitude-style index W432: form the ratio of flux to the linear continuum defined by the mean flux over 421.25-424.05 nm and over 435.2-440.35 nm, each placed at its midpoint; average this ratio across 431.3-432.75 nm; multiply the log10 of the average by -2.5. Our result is -0.07 mag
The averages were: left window 19.4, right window 20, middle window 21.1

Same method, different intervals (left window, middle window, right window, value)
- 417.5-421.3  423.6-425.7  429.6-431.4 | -0.11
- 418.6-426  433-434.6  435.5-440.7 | 0.05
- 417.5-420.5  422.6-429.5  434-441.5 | 0.01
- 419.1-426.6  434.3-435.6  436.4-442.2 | 0.14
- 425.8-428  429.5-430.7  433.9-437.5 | 0.17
